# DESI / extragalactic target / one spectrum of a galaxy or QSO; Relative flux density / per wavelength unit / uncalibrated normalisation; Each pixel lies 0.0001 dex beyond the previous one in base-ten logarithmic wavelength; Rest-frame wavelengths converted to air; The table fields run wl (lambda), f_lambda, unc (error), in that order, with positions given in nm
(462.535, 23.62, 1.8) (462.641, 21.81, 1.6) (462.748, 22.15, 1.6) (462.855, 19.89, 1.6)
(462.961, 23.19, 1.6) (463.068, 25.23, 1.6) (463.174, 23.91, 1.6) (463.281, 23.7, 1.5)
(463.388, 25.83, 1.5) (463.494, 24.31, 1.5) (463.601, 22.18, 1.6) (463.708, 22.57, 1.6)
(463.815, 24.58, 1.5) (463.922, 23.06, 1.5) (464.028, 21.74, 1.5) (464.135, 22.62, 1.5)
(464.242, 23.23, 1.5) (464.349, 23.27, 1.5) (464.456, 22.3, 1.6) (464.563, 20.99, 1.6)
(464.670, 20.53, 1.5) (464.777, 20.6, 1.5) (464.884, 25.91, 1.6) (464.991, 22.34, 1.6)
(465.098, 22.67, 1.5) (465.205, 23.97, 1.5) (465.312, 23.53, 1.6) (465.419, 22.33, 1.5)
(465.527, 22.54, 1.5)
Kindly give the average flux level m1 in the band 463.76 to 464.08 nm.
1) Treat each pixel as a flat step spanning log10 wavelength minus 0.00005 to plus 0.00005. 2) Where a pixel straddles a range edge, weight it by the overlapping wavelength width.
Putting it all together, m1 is 23.2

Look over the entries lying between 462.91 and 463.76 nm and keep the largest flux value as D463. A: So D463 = 25.83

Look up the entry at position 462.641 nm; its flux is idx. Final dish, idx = 21.81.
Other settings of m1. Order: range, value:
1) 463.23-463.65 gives 24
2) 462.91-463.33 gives 24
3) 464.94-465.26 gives 23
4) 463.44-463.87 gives 23.4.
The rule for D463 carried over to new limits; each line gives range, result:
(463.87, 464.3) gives 23.23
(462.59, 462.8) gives 22.15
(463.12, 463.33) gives 23.91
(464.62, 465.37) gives 25.91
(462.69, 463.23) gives 25.23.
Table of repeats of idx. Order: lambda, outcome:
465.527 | 22.54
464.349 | 23.27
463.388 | 25.83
